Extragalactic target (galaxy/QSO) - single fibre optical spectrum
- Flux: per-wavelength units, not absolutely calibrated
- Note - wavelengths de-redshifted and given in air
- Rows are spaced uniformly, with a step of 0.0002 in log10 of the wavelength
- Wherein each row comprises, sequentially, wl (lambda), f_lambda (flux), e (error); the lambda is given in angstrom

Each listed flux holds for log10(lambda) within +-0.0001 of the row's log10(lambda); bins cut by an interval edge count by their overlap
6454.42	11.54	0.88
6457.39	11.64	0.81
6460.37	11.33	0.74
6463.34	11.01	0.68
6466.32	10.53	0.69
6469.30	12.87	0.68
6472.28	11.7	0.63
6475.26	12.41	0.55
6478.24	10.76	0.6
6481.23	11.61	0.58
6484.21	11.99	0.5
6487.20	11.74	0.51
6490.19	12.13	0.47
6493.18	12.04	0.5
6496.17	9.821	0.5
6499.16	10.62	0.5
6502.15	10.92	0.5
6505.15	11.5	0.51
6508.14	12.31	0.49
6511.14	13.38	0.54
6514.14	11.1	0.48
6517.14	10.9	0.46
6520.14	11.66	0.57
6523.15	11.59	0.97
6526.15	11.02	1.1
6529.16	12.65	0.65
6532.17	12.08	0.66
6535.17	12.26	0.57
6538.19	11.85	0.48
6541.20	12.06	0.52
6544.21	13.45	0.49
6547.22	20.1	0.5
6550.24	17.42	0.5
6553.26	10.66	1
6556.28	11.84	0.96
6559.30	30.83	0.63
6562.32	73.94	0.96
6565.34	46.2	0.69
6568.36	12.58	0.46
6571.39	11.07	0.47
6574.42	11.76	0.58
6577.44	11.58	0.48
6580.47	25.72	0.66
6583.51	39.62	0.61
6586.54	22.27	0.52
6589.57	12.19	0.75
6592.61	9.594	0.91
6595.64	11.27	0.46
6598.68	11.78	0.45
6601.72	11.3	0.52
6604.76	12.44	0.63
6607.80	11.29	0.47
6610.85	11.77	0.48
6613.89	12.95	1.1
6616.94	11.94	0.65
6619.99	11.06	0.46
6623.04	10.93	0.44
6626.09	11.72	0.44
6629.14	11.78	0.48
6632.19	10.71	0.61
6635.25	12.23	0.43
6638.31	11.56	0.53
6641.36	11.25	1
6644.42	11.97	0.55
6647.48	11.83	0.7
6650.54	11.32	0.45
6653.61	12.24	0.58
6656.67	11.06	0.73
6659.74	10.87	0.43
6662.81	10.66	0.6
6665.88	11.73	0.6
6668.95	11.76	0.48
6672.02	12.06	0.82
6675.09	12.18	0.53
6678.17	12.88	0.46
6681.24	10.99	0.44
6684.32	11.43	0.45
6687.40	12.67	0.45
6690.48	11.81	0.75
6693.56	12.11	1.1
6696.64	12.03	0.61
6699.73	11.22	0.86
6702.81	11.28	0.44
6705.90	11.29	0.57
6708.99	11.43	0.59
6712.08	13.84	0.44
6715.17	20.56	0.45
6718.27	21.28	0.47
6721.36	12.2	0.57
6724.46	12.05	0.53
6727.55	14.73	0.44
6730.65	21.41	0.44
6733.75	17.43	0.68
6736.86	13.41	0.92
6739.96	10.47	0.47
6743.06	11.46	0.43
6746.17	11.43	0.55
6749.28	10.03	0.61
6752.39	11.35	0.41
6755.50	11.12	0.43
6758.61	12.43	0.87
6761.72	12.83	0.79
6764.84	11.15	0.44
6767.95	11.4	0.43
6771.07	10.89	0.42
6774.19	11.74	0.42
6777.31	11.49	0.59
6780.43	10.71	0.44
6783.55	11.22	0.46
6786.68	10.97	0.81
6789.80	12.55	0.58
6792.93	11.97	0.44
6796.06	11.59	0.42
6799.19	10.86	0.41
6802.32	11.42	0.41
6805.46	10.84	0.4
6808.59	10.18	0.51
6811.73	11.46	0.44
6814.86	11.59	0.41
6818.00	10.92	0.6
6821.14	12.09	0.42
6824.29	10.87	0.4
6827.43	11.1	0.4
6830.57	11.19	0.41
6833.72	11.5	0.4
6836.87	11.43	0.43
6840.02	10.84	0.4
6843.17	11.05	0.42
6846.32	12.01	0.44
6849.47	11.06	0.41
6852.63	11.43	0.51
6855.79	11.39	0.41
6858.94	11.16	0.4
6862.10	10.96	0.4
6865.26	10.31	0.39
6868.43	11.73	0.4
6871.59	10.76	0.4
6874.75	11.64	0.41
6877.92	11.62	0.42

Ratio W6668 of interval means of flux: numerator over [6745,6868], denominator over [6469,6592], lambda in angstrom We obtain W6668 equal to 0.7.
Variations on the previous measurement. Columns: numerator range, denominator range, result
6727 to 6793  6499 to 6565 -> 0.74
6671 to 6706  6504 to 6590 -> 0.65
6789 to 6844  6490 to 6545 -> 0.96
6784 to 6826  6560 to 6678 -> 0.73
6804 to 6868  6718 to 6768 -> 0.85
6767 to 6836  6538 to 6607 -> 0.57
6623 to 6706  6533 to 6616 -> 0.63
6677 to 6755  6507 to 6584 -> 0.73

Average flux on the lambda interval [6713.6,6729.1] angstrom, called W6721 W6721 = 16.2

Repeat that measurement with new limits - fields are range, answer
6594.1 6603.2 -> 11.5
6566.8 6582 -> 14.7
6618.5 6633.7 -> 11.2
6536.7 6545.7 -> 12.5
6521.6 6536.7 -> 11.9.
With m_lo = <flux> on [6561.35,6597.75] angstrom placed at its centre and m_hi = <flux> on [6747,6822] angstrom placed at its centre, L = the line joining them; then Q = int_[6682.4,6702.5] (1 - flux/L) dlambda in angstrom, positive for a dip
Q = 5.78 angstrom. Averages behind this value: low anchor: 23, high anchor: 11.4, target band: 11.8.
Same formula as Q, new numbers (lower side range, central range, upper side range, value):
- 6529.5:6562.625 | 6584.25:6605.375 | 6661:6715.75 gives 3.04 angstrom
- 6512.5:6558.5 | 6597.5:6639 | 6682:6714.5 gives 2.89 angstrom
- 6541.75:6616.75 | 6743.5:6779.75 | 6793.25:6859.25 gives 5.09 angstrom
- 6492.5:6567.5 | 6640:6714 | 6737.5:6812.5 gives 9.58 angstrom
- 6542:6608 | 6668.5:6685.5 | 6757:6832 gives 4.37 angstrom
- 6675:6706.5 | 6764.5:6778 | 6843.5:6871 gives 0.22 angstrom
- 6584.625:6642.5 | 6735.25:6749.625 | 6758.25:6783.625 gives 0.21 angstrom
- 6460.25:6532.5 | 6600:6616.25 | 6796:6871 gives -0.70 angstrom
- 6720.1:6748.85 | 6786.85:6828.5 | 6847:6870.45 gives 3.01 angstrom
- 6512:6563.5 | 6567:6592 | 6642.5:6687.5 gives -4.76 angstrom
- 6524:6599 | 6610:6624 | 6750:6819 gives 4.41 angstrom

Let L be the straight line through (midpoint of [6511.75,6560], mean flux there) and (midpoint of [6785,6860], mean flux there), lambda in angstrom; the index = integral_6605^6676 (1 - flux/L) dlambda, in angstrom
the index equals 6.25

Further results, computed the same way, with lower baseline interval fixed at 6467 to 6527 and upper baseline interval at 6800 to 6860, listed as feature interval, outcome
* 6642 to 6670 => -0.1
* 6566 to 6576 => -2.8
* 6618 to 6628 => 0.1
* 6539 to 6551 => -4.0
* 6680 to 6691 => -0.3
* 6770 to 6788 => 0.2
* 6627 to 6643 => -0.1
